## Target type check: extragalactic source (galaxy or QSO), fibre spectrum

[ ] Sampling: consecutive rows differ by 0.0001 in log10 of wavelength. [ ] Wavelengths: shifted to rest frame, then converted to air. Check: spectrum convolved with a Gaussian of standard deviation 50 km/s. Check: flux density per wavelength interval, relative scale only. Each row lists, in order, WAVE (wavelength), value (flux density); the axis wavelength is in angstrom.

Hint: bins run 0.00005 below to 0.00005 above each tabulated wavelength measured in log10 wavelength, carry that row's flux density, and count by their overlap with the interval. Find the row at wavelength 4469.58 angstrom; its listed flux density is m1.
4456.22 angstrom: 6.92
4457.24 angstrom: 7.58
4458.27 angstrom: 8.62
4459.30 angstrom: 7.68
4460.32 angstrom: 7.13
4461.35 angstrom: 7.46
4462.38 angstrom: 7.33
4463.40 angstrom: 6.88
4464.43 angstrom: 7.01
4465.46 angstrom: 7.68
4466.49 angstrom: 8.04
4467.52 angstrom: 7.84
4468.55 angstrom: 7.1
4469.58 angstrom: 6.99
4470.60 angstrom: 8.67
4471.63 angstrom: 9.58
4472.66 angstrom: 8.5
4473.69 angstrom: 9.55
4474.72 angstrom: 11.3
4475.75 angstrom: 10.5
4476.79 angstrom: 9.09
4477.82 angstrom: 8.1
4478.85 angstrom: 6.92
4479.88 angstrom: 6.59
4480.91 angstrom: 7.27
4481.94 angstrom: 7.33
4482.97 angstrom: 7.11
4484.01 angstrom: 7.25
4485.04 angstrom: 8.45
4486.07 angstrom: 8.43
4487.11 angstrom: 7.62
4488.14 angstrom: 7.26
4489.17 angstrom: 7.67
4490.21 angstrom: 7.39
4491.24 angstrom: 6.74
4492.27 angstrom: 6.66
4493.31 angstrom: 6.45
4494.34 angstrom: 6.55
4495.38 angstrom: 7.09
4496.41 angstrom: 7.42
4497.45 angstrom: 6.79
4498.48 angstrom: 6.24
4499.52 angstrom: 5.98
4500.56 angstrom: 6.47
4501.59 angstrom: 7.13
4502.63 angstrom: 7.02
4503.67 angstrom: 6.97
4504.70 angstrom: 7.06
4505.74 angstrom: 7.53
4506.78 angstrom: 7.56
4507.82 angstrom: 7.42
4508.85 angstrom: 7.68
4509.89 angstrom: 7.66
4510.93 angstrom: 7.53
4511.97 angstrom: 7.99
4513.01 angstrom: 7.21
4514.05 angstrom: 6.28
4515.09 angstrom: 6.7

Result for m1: 6.99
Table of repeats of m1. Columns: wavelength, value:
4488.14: 7.26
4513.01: 7.21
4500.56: 6.47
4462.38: 7.33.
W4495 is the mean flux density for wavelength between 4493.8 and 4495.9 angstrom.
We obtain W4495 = 6.83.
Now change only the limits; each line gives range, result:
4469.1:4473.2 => 8.47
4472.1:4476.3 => 9.93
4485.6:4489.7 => 7.72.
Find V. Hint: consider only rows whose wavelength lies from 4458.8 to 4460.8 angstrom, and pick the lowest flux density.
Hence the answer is 7.13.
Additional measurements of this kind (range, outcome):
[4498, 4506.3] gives 5.98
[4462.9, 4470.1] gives 6.88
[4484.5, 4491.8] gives 6.74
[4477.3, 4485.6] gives 6.59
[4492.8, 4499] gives 6.24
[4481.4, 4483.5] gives 7.11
